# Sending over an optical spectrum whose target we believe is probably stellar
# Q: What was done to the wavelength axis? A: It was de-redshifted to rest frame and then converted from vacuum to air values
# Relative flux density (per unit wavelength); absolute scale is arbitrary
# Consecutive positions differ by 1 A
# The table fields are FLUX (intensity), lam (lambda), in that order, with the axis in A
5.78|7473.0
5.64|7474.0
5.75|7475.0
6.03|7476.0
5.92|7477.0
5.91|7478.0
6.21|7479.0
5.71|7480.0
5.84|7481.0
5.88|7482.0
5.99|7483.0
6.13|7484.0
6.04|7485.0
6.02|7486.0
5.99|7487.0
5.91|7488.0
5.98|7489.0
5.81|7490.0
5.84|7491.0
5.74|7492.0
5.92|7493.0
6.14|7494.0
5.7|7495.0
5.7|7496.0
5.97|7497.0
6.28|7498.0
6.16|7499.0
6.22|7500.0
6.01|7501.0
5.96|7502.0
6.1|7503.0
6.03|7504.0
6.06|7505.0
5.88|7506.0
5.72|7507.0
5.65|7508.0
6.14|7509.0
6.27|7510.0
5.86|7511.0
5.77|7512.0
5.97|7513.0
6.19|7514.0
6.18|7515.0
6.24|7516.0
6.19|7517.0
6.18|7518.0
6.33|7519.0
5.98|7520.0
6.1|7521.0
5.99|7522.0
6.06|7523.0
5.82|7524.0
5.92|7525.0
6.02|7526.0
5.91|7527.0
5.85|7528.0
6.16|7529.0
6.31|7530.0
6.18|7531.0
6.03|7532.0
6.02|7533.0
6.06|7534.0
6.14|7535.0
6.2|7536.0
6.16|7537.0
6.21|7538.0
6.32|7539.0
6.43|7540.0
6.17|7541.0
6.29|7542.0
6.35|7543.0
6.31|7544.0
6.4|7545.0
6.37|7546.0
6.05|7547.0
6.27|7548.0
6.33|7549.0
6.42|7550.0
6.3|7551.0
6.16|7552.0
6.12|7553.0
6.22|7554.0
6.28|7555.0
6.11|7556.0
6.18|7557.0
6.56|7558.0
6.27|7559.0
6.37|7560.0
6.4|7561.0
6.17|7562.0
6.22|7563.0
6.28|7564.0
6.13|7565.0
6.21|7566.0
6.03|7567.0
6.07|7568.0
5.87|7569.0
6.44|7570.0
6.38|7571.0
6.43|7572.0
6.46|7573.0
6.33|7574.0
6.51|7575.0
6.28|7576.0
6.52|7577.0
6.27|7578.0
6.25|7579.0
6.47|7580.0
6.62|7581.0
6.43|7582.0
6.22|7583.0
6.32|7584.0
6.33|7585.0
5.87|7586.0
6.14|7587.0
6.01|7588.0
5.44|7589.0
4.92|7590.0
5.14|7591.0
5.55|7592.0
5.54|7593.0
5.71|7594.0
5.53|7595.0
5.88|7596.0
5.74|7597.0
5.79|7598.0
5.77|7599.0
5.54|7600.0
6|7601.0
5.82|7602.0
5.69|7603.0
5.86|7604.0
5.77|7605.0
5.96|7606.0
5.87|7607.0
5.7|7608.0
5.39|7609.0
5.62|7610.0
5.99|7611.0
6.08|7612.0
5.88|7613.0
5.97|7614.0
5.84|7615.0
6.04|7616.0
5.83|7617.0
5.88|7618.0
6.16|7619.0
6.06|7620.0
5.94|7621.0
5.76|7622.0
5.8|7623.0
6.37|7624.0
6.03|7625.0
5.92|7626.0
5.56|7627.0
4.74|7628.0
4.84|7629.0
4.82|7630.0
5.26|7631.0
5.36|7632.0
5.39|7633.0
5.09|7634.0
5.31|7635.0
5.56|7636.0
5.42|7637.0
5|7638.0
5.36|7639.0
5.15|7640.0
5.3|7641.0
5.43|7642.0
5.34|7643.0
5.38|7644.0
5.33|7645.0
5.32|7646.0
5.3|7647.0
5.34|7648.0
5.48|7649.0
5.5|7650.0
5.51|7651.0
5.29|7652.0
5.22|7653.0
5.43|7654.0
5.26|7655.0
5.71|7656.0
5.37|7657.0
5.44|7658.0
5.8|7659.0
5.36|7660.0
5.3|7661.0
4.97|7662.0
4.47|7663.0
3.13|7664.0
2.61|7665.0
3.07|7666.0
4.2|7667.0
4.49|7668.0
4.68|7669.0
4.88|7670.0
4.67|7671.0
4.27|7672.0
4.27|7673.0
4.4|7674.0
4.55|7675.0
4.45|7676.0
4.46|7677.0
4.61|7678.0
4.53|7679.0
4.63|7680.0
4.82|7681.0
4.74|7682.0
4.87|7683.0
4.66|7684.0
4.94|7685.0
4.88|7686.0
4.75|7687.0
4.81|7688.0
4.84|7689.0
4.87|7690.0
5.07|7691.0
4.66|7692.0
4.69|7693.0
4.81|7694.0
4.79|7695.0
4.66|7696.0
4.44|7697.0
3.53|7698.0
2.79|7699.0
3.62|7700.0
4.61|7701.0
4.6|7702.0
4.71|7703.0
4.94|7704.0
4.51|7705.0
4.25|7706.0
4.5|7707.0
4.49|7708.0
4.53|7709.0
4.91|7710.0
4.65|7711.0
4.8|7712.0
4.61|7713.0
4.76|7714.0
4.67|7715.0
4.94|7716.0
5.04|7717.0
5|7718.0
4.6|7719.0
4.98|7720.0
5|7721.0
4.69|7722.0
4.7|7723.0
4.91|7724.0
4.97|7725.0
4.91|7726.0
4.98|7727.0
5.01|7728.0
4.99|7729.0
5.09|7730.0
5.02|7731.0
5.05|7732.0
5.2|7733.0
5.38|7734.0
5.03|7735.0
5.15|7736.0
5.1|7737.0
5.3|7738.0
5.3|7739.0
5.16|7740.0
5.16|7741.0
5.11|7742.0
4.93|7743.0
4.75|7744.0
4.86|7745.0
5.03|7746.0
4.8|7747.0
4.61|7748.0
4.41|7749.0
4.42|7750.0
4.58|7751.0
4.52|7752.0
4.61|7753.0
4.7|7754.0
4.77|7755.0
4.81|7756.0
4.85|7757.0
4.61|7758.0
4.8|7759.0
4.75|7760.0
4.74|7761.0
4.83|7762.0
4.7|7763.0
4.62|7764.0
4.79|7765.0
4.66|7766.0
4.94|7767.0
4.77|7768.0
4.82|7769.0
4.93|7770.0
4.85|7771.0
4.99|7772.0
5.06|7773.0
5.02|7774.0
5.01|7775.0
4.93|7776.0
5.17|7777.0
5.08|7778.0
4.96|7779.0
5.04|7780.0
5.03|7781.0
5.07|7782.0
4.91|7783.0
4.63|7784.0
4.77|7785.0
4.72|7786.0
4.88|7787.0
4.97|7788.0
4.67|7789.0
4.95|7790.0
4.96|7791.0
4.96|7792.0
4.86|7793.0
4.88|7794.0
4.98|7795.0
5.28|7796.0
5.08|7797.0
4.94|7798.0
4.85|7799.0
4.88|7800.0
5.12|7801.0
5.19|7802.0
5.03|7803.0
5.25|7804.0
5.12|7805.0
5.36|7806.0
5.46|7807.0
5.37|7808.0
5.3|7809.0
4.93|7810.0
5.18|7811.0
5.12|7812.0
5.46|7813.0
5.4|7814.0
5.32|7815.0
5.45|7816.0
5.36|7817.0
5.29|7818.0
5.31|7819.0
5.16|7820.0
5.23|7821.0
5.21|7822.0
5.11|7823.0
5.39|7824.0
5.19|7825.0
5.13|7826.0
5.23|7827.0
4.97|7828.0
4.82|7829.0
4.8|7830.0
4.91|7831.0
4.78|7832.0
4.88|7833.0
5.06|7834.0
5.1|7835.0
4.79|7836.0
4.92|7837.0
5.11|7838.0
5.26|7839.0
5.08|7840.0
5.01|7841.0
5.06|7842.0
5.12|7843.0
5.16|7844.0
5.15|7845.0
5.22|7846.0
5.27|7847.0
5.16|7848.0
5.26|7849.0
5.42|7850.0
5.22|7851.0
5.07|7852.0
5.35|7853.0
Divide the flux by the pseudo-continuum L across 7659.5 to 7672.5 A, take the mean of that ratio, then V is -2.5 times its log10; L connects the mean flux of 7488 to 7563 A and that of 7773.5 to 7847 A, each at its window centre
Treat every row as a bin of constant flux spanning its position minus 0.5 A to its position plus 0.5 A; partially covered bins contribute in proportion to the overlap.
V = 0.28 mag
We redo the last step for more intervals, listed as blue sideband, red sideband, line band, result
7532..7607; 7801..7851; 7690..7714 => 0.24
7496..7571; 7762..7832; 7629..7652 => 0.08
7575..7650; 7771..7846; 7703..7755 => 0.10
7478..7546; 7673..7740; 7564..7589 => -0.12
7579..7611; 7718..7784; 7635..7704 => 0.13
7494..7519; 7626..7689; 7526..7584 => -0.11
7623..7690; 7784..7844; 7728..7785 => 0.03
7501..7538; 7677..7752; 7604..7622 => -0.09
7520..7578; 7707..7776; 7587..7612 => 0.03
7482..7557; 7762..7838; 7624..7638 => 0.06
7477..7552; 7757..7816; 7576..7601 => -0.03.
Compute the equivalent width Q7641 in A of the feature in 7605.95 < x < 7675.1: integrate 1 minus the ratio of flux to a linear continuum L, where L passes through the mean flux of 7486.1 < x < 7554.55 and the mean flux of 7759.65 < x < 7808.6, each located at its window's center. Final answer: 3.79 A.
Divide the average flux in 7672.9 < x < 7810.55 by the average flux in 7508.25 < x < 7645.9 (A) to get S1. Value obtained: 0.81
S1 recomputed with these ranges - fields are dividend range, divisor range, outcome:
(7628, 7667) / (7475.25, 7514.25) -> 0.85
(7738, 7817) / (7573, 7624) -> 0.83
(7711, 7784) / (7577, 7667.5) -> 0.88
